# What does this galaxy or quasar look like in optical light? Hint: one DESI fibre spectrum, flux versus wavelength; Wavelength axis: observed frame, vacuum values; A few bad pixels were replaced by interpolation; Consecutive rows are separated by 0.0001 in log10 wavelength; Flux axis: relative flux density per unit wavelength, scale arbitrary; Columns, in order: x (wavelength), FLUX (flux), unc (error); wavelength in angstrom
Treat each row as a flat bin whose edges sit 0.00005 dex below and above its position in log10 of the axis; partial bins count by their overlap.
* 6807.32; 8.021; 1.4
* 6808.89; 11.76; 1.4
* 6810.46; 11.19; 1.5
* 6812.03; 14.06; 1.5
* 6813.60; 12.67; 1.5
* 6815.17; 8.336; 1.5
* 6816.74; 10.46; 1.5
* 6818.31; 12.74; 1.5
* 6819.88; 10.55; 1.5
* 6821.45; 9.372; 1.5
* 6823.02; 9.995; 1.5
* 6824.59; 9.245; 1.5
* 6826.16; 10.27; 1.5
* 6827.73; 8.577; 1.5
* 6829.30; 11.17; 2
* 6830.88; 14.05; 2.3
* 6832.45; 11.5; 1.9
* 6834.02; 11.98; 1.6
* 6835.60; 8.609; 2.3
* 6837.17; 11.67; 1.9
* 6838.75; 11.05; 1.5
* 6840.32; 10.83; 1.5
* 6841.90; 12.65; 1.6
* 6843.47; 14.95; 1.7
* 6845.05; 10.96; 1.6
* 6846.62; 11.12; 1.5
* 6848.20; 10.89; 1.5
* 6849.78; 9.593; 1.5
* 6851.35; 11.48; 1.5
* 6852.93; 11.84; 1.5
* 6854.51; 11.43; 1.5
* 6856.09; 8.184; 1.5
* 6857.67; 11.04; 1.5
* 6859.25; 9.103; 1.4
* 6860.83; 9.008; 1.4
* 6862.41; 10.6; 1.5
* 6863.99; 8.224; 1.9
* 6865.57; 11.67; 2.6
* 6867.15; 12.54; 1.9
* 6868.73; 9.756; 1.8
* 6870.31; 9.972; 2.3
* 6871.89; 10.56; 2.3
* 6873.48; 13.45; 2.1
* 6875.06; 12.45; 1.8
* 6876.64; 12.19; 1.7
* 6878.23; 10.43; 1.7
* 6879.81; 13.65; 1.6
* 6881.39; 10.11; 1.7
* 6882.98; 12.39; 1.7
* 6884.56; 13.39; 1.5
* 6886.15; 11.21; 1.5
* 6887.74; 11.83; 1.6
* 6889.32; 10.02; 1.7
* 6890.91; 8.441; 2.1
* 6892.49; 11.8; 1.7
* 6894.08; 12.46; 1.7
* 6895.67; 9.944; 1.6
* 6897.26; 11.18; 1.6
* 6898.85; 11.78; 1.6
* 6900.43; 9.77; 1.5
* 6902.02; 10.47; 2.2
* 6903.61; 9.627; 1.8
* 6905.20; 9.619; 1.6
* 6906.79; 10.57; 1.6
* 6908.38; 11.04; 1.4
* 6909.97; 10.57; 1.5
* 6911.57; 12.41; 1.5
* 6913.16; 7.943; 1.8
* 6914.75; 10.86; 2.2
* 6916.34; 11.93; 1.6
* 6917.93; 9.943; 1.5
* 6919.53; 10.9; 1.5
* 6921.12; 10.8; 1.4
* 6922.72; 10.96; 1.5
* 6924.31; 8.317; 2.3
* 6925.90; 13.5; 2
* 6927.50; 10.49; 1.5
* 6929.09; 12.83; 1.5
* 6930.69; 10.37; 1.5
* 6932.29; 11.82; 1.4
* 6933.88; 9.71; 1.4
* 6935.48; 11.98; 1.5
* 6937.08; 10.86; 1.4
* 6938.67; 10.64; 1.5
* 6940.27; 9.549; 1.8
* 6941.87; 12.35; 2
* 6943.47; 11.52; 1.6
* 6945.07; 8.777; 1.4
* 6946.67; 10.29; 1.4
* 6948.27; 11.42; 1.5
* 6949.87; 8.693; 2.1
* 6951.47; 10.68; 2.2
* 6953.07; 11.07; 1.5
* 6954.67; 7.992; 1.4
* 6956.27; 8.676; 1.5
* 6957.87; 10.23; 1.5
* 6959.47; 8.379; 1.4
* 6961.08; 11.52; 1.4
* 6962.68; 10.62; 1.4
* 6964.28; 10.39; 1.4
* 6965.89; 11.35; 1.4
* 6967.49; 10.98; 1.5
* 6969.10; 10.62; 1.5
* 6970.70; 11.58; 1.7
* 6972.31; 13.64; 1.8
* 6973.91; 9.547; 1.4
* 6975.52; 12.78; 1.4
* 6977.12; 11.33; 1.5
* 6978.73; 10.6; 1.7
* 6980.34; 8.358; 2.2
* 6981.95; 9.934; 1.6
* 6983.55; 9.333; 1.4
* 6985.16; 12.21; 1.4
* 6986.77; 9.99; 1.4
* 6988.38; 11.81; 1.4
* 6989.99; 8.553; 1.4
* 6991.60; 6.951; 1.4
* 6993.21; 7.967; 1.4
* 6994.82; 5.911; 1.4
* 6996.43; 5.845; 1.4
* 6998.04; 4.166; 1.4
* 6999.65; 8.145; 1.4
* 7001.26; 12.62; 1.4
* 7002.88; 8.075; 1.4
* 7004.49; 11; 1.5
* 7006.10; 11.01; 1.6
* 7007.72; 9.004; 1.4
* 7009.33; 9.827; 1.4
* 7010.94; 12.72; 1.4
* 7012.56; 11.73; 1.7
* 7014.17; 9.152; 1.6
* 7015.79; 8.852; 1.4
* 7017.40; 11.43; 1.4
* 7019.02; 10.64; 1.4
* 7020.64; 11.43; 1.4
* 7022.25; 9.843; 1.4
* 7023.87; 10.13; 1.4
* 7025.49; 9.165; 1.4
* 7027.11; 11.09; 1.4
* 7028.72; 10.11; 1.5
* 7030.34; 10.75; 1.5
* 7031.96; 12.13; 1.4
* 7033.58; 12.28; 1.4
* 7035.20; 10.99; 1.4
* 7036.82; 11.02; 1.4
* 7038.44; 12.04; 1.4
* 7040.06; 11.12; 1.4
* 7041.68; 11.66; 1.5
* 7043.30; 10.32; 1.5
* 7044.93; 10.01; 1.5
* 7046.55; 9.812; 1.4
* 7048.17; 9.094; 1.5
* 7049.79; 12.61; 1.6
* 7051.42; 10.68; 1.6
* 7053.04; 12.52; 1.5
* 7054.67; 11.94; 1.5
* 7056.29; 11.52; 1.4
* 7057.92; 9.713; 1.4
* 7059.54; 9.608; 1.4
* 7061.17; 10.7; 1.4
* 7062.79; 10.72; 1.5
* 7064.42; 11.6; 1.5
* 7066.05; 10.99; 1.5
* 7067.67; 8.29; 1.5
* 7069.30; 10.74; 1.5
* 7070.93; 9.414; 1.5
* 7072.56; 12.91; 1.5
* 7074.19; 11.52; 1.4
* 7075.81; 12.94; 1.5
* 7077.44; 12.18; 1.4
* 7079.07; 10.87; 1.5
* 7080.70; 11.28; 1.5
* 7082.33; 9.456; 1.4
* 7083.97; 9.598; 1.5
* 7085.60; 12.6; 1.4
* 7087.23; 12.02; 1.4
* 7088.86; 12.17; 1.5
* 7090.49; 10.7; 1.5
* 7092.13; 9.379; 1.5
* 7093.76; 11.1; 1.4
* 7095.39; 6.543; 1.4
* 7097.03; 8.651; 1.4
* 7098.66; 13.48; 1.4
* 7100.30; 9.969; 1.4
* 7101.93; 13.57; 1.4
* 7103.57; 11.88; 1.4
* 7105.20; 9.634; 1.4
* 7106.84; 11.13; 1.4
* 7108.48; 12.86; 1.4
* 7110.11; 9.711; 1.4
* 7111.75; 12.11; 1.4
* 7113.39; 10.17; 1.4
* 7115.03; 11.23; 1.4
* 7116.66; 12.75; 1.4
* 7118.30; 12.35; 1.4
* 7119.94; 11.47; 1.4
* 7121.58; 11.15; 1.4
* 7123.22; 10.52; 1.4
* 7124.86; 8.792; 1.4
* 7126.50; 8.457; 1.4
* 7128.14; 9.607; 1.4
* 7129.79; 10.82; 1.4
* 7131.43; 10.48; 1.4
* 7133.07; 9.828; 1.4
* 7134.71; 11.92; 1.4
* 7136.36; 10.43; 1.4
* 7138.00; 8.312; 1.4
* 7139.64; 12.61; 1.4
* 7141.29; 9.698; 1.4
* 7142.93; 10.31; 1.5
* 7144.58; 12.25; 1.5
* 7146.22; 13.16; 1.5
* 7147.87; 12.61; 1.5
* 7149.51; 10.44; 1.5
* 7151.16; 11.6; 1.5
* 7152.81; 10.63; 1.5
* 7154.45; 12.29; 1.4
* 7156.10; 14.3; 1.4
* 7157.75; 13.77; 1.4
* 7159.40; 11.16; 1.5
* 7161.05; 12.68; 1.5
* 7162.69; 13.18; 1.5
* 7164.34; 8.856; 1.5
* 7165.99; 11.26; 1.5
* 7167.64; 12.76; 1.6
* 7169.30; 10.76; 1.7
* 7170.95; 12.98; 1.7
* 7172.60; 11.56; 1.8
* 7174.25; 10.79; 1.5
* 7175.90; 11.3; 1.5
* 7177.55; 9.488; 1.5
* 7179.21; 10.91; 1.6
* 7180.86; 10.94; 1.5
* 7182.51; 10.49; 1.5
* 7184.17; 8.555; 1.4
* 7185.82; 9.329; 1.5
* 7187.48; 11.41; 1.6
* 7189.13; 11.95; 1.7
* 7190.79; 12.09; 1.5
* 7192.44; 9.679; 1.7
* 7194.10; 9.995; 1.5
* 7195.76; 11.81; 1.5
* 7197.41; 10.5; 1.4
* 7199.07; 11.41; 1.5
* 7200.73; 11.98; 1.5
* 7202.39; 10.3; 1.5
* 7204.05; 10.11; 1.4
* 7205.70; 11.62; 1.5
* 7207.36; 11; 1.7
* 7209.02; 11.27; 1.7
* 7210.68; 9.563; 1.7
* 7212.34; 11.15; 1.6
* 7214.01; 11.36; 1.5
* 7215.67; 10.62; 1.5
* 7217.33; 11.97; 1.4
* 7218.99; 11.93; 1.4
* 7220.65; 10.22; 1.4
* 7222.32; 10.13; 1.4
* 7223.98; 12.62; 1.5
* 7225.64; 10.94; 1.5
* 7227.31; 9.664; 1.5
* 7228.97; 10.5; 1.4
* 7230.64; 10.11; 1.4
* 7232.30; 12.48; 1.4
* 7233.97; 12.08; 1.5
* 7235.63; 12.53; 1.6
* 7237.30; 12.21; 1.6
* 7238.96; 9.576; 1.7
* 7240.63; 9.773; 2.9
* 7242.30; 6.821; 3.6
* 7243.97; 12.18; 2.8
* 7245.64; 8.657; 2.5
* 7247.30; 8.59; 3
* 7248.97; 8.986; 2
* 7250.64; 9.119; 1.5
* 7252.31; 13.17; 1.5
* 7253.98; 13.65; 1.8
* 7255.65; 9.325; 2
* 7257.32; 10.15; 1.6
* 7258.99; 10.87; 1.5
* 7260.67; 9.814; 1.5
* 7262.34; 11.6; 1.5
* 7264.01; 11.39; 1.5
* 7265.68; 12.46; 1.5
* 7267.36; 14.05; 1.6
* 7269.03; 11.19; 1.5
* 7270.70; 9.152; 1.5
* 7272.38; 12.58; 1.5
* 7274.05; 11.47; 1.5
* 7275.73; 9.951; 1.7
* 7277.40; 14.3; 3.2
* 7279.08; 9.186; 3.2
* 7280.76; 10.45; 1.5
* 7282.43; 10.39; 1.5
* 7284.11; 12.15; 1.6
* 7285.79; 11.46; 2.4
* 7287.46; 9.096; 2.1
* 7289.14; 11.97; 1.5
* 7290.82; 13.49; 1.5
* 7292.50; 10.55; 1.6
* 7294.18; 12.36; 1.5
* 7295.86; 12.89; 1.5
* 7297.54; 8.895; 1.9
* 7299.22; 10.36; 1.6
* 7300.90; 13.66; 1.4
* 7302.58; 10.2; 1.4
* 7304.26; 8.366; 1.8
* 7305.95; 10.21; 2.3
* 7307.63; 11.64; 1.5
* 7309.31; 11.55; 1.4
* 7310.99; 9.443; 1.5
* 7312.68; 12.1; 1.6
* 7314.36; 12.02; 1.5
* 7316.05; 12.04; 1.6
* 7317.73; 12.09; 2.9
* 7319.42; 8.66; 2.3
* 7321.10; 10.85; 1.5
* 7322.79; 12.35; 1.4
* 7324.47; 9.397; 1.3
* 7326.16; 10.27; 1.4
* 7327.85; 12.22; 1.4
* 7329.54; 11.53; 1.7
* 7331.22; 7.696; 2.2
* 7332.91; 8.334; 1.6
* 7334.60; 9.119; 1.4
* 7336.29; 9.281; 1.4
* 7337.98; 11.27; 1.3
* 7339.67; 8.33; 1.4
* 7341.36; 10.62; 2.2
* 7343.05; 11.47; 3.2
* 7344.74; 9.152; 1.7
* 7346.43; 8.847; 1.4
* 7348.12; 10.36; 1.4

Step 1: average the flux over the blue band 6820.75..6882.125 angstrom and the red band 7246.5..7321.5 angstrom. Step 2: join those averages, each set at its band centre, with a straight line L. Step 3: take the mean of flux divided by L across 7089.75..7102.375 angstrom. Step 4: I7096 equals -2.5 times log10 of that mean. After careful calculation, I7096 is 0.069 mag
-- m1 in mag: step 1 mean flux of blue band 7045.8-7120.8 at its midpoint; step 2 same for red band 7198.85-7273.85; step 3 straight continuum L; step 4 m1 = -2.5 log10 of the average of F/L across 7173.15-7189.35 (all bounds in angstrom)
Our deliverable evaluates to 0.05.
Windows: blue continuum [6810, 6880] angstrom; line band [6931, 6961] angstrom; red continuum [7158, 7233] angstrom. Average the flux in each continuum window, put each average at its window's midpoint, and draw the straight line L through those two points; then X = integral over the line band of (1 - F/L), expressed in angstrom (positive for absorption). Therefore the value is 2.0 angstrom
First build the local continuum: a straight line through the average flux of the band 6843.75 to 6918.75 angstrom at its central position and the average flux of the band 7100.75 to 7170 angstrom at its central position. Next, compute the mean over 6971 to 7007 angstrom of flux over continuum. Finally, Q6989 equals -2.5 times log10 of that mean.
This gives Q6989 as 0.16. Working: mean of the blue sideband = 10.9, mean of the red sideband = 11.3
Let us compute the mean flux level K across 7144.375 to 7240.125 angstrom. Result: 11.2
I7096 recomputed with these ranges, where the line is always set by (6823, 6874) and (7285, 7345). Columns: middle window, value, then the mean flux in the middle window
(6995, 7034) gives 0.09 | 9.96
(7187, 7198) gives -0.03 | 11.1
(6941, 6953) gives 0.03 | 10.6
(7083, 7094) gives -0.03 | 11.1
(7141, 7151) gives -0.07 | 11.5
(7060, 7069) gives 0.03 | 10.4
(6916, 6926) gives 0.01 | 10.7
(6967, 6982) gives -0.02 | 11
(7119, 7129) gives 0.08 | 10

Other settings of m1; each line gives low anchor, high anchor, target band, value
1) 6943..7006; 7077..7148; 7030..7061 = -0.07 mag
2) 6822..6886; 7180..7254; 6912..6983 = 0.04 mag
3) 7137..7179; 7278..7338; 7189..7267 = 0.03 mag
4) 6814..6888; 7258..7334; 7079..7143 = 0.03 mag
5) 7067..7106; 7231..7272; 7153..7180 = -0.08 mag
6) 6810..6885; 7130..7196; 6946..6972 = 0.08 mag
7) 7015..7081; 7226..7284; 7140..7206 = -0.04 mag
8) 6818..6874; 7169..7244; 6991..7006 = 0.33 mag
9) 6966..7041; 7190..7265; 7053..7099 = -0.04 mag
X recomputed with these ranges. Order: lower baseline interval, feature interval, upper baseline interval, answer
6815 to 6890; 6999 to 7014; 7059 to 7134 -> 0.6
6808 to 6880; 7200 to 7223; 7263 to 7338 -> 0.1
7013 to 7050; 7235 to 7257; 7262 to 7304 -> 1.8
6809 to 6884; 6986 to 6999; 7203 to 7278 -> 4.0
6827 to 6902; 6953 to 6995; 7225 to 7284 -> 3.4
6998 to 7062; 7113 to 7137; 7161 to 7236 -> 0.4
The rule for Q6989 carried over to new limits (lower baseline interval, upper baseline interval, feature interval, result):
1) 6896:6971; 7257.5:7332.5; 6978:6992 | 0.09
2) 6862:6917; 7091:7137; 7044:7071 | 0.02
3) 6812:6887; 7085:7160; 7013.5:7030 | 0.09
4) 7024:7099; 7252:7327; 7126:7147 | 0.03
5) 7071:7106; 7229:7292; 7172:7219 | 0.02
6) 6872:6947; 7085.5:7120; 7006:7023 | 0.06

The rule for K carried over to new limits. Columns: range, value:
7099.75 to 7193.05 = 11.1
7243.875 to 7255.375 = 10.5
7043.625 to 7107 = 10.9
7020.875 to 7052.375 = 10.8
